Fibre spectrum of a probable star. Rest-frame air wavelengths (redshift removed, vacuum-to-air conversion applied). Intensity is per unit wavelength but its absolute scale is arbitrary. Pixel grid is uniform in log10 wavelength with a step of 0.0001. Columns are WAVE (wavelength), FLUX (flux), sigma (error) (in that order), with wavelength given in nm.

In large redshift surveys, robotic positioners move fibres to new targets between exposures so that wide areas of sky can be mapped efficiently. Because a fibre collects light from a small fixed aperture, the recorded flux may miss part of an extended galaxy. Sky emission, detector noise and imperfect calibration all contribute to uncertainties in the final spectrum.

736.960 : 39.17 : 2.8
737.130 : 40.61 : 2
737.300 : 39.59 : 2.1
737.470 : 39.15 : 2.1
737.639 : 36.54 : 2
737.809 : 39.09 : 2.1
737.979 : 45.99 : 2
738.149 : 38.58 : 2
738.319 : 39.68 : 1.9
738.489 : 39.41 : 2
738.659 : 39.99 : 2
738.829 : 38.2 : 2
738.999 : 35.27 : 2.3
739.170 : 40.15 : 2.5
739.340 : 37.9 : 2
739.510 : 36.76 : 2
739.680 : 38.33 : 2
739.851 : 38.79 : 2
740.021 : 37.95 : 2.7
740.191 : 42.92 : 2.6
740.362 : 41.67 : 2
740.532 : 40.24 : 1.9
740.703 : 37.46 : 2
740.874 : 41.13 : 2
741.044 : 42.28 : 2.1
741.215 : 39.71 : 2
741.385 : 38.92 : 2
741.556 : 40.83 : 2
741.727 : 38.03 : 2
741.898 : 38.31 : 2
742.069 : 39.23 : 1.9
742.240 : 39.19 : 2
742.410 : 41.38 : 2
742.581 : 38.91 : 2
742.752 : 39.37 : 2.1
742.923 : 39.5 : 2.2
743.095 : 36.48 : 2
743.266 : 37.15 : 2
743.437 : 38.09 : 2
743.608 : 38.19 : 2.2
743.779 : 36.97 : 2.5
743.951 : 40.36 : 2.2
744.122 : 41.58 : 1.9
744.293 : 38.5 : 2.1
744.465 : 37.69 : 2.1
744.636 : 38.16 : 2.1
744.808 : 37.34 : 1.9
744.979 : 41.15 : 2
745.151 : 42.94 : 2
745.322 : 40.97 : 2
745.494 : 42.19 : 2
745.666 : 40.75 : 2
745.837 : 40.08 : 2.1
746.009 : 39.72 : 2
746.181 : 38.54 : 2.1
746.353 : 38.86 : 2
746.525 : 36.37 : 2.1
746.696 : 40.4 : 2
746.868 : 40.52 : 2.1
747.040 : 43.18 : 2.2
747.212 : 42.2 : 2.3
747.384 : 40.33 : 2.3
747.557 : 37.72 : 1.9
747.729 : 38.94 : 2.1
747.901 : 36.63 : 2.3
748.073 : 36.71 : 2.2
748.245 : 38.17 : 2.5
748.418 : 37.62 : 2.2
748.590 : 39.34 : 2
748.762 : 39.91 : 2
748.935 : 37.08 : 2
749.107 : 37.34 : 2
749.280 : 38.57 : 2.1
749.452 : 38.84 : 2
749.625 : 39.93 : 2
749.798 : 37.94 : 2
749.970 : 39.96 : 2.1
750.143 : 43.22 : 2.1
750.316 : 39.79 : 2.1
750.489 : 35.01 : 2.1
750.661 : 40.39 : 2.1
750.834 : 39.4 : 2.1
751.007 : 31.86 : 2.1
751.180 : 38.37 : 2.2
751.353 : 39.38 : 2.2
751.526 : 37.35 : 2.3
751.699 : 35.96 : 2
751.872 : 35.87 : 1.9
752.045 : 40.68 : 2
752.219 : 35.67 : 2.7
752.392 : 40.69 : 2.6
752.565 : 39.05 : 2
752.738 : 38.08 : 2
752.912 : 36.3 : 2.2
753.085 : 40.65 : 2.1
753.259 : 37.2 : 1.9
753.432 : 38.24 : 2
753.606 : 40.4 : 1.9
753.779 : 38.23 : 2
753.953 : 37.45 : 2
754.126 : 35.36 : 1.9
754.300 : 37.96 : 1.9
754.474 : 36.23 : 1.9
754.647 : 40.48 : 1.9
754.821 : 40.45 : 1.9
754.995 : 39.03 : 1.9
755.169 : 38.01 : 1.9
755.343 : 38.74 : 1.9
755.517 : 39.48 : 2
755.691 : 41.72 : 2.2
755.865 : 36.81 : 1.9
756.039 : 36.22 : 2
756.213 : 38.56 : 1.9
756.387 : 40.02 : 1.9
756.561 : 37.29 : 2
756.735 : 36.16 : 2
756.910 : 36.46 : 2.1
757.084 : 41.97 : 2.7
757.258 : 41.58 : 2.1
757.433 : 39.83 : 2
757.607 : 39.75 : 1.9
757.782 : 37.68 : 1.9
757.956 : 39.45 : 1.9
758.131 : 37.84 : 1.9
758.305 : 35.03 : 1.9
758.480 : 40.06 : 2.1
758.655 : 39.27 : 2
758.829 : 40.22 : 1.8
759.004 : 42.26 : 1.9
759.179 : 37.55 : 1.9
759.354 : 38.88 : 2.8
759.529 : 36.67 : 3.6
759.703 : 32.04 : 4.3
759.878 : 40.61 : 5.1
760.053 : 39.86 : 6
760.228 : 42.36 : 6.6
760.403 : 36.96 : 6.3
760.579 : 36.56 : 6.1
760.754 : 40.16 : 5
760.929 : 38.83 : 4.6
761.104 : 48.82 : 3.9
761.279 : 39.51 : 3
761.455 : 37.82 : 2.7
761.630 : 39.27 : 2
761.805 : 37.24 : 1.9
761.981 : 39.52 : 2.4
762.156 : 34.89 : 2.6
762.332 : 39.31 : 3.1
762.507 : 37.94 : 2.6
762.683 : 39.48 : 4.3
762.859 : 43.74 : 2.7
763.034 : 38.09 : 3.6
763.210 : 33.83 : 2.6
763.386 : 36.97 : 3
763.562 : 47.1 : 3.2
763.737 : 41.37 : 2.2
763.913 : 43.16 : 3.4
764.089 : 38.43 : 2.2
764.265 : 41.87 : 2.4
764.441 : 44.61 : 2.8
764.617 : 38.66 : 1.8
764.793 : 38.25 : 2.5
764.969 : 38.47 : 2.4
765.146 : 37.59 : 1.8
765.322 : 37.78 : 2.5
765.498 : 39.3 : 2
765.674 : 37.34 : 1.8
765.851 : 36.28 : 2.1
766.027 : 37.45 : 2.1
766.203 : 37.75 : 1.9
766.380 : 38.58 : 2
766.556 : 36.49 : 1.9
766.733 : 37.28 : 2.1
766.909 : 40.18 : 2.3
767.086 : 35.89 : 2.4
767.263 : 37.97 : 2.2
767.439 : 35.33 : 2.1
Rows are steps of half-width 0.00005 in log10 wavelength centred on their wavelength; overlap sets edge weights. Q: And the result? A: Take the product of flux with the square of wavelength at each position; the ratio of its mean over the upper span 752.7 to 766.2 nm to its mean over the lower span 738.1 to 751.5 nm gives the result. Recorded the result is 1.0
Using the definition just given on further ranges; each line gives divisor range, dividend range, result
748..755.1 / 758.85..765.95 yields 1.05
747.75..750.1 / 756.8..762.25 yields 1.04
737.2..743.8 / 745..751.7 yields 1.02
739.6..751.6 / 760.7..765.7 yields 1.06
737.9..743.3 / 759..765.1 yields 1.06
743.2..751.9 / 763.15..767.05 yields 1.05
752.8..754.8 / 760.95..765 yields 1.07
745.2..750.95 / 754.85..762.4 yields 1.02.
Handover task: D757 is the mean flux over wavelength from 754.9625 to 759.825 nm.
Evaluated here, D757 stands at 38.5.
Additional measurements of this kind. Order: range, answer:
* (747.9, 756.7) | 38.3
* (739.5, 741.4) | 39.8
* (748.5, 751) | 38.8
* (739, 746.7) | 39.3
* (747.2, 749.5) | 38.4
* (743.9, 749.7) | 39.4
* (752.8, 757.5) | 38.5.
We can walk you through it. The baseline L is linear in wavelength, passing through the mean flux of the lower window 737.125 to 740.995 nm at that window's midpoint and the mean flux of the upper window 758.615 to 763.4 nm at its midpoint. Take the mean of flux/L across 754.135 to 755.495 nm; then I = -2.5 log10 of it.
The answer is 0.014 mag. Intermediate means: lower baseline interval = 39.4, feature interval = 38.5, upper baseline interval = 38.9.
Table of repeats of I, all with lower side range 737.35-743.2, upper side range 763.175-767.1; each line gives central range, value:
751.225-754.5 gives 0.034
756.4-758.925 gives 0.009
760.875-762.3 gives -0.012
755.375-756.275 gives 0.016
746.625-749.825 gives 0.006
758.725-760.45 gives 0.008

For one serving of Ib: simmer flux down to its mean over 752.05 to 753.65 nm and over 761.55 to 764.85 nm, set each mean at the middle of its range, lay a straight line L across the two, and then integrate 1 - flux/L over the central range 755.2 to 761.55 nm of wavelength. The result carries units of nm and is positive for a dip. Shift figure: 0.029 nm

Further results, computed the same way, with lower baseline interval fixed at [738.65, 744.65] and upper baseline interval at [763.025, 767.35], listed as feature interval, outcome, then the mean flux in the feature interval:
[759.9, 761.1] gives -0.03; 39.9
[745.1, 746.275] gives -0.05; 40.7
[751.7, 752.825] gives 0.02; 38.2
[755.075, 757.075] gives 0.03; 38.3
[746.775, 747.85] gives -0.04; 40.3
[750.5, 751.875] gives 0.06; 37.3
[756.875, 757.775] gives -0.02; 39.9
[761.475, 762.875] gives 0.01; 38.6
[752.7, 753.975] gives 0.02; 38.3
